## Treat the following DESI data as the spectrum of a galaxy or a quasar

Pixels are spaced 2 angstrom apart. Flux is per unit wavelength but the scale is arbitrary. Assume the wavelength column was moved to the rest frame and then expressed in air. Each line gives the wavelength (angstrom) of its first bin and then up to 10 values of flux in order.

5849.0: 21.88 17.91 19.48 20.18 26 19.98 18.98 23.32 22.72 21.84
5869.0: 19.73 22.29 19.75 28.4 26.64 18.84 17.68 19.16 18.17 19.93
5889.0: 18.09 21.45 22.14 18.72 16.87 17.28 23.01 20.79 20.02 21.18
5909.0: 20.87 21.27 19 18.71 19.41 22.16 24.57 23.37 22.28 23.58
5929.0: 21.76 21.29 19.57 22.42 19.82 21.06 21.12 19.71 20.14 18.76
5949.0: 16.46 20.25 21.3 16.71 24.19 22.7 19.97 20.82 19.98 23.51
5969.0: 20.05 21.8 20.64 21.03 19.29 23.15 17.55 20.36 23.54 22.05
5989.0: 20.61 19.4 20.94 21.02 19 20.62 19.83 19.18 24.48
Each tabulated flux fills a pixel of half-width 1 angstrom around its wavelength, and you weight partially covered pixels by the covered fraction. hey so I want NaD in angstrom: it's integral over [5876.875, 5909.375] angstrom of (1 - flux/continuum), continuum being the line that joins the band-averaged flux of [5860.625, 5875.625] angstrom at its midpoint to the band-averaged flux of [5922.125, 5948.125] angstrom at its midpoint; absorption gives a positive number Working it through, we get 2.80 angstrom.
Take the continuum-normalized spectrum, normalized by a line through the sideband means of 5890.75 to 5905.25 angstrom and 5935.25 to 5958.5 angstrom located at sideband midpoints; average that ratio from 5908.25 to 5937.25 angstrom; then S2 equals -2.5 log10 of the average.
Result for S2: -0.07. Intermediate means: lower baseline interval 20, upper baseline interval 20.1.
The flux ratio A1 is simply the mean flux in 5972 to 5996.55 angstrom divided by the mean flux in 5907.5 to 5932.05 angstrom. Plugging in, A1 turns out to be 1.0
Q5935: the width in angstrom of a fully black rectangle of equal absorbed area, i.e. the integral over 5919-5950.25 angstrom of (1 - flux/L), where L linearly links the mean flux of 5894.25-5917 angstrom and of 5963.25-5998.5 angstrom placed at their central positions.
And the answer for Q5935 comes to -1.4 angstrom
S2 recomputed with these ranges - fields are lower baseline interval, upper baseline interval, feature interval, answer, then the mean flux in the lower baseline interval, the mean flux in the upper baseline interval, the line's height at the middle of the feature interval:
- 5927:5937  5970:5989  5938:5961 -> 0.05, 21.3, 21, 21.2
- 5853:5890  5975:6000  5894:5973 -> 0.01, 21.2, 20.6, 20.9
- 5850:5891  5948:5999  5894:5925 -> 0.02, 21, 20.7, 20.8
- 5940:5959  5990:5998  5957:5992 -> -0.05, 20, 20.1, 20.1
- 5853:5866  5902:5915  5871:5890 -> 0.02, 21.7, 20.4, 21.1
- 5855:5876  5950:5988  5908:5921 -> 0.05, 22.2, 21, 21.6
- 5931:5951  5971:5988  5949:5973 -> -0.02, 20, 21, 20.5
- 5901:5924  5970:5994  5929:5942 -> 0.00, 21.1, 20.9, 21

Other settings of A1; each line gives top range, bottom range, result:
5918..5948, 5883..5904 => 1.09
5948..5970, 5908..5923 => 0.98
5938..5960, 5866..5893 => 0.96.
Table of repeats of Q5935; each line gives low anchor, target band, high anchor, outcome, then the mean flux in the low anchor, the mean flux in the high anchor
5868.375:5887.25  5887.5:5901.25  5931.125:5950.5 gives 0.9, 21.1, 20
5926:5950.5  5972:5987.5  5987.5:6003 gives -0.5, 20.5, 20.2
